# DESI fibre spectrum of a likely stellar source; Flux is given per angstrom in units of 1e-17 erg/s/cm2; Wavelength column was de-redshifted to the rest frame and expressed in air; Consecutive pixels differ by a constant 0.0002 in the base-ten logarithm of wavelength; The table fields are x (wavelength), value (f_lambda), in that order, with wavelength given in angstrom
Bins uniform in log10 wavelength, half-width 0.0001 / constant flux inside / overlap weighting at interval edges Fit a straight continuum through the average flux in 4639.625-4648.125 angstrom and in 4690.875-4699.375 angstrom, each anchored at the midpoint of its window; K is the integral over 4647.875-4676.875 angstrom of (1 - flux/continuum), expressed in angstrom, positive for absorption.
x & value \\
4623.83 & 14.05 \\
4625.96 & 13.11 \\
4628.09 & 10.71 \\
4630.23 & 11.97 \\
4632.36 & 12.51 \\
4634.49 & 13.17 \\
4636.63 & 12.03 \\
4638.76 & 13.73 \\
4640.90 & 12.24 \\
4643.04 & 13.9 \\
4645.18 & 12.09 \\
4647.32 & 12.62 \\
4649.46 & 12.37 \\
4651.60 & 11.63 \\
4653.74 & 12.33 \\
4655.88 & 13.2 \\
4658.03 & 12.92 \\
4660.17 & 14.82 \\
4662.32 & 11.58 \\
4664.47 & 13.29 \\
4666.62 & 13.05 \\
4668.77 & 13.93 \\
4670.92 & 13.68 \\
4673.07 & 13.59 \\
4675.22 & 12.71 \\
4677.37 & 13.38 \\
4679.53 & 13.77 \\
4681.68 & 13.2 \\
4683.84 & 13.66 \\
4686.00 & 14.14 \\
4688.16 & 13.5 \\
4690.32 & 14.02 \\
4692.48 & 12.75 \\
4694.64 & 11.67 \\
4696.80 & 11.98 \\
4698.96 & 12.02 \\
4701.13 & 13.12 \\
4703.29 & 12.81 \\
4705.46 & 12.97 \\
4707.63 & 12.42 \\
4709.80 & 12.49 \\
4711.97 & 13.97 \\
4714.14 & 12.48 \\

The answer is -1.06 angstrom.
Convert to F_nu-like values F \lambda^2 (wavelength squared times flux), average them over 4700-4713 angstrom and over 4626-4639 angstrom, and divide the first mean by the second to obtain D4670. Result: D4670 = 1.08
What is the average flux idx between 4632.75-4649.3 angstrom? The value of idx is 12.8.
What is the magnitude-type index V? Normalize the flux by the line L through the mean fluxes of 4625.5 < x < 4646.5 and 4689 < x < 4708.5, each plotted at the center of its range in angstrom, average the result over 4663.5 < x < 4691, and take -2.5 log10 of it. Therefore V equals -0.076 mag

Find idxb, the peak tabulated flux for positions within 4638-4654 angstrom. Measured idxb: 13.9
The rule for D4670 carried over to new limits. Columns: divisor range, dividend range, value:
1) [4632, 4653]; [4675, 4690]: 1.09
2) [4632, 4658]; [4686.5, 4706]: 1.03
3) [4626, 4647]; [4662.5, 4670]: 1.07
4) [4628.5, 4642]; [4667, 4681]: 1.10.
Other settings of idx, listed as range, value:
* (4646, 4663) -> 12.7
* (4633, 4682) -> 13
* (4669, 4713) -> 13.1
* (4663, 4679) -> 13.3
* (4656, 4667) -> 13.1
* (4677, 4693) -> 13.6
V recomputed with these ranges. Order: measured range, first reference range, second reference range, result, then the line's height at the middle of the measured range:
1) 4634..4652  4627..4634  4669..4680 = -0.031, 12.3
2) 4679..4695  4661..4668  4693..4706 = -0.072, 12.5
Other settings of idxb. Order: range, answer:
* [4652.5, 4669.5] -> 14.82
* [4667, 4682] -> 13.93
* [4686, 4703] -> 14.14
